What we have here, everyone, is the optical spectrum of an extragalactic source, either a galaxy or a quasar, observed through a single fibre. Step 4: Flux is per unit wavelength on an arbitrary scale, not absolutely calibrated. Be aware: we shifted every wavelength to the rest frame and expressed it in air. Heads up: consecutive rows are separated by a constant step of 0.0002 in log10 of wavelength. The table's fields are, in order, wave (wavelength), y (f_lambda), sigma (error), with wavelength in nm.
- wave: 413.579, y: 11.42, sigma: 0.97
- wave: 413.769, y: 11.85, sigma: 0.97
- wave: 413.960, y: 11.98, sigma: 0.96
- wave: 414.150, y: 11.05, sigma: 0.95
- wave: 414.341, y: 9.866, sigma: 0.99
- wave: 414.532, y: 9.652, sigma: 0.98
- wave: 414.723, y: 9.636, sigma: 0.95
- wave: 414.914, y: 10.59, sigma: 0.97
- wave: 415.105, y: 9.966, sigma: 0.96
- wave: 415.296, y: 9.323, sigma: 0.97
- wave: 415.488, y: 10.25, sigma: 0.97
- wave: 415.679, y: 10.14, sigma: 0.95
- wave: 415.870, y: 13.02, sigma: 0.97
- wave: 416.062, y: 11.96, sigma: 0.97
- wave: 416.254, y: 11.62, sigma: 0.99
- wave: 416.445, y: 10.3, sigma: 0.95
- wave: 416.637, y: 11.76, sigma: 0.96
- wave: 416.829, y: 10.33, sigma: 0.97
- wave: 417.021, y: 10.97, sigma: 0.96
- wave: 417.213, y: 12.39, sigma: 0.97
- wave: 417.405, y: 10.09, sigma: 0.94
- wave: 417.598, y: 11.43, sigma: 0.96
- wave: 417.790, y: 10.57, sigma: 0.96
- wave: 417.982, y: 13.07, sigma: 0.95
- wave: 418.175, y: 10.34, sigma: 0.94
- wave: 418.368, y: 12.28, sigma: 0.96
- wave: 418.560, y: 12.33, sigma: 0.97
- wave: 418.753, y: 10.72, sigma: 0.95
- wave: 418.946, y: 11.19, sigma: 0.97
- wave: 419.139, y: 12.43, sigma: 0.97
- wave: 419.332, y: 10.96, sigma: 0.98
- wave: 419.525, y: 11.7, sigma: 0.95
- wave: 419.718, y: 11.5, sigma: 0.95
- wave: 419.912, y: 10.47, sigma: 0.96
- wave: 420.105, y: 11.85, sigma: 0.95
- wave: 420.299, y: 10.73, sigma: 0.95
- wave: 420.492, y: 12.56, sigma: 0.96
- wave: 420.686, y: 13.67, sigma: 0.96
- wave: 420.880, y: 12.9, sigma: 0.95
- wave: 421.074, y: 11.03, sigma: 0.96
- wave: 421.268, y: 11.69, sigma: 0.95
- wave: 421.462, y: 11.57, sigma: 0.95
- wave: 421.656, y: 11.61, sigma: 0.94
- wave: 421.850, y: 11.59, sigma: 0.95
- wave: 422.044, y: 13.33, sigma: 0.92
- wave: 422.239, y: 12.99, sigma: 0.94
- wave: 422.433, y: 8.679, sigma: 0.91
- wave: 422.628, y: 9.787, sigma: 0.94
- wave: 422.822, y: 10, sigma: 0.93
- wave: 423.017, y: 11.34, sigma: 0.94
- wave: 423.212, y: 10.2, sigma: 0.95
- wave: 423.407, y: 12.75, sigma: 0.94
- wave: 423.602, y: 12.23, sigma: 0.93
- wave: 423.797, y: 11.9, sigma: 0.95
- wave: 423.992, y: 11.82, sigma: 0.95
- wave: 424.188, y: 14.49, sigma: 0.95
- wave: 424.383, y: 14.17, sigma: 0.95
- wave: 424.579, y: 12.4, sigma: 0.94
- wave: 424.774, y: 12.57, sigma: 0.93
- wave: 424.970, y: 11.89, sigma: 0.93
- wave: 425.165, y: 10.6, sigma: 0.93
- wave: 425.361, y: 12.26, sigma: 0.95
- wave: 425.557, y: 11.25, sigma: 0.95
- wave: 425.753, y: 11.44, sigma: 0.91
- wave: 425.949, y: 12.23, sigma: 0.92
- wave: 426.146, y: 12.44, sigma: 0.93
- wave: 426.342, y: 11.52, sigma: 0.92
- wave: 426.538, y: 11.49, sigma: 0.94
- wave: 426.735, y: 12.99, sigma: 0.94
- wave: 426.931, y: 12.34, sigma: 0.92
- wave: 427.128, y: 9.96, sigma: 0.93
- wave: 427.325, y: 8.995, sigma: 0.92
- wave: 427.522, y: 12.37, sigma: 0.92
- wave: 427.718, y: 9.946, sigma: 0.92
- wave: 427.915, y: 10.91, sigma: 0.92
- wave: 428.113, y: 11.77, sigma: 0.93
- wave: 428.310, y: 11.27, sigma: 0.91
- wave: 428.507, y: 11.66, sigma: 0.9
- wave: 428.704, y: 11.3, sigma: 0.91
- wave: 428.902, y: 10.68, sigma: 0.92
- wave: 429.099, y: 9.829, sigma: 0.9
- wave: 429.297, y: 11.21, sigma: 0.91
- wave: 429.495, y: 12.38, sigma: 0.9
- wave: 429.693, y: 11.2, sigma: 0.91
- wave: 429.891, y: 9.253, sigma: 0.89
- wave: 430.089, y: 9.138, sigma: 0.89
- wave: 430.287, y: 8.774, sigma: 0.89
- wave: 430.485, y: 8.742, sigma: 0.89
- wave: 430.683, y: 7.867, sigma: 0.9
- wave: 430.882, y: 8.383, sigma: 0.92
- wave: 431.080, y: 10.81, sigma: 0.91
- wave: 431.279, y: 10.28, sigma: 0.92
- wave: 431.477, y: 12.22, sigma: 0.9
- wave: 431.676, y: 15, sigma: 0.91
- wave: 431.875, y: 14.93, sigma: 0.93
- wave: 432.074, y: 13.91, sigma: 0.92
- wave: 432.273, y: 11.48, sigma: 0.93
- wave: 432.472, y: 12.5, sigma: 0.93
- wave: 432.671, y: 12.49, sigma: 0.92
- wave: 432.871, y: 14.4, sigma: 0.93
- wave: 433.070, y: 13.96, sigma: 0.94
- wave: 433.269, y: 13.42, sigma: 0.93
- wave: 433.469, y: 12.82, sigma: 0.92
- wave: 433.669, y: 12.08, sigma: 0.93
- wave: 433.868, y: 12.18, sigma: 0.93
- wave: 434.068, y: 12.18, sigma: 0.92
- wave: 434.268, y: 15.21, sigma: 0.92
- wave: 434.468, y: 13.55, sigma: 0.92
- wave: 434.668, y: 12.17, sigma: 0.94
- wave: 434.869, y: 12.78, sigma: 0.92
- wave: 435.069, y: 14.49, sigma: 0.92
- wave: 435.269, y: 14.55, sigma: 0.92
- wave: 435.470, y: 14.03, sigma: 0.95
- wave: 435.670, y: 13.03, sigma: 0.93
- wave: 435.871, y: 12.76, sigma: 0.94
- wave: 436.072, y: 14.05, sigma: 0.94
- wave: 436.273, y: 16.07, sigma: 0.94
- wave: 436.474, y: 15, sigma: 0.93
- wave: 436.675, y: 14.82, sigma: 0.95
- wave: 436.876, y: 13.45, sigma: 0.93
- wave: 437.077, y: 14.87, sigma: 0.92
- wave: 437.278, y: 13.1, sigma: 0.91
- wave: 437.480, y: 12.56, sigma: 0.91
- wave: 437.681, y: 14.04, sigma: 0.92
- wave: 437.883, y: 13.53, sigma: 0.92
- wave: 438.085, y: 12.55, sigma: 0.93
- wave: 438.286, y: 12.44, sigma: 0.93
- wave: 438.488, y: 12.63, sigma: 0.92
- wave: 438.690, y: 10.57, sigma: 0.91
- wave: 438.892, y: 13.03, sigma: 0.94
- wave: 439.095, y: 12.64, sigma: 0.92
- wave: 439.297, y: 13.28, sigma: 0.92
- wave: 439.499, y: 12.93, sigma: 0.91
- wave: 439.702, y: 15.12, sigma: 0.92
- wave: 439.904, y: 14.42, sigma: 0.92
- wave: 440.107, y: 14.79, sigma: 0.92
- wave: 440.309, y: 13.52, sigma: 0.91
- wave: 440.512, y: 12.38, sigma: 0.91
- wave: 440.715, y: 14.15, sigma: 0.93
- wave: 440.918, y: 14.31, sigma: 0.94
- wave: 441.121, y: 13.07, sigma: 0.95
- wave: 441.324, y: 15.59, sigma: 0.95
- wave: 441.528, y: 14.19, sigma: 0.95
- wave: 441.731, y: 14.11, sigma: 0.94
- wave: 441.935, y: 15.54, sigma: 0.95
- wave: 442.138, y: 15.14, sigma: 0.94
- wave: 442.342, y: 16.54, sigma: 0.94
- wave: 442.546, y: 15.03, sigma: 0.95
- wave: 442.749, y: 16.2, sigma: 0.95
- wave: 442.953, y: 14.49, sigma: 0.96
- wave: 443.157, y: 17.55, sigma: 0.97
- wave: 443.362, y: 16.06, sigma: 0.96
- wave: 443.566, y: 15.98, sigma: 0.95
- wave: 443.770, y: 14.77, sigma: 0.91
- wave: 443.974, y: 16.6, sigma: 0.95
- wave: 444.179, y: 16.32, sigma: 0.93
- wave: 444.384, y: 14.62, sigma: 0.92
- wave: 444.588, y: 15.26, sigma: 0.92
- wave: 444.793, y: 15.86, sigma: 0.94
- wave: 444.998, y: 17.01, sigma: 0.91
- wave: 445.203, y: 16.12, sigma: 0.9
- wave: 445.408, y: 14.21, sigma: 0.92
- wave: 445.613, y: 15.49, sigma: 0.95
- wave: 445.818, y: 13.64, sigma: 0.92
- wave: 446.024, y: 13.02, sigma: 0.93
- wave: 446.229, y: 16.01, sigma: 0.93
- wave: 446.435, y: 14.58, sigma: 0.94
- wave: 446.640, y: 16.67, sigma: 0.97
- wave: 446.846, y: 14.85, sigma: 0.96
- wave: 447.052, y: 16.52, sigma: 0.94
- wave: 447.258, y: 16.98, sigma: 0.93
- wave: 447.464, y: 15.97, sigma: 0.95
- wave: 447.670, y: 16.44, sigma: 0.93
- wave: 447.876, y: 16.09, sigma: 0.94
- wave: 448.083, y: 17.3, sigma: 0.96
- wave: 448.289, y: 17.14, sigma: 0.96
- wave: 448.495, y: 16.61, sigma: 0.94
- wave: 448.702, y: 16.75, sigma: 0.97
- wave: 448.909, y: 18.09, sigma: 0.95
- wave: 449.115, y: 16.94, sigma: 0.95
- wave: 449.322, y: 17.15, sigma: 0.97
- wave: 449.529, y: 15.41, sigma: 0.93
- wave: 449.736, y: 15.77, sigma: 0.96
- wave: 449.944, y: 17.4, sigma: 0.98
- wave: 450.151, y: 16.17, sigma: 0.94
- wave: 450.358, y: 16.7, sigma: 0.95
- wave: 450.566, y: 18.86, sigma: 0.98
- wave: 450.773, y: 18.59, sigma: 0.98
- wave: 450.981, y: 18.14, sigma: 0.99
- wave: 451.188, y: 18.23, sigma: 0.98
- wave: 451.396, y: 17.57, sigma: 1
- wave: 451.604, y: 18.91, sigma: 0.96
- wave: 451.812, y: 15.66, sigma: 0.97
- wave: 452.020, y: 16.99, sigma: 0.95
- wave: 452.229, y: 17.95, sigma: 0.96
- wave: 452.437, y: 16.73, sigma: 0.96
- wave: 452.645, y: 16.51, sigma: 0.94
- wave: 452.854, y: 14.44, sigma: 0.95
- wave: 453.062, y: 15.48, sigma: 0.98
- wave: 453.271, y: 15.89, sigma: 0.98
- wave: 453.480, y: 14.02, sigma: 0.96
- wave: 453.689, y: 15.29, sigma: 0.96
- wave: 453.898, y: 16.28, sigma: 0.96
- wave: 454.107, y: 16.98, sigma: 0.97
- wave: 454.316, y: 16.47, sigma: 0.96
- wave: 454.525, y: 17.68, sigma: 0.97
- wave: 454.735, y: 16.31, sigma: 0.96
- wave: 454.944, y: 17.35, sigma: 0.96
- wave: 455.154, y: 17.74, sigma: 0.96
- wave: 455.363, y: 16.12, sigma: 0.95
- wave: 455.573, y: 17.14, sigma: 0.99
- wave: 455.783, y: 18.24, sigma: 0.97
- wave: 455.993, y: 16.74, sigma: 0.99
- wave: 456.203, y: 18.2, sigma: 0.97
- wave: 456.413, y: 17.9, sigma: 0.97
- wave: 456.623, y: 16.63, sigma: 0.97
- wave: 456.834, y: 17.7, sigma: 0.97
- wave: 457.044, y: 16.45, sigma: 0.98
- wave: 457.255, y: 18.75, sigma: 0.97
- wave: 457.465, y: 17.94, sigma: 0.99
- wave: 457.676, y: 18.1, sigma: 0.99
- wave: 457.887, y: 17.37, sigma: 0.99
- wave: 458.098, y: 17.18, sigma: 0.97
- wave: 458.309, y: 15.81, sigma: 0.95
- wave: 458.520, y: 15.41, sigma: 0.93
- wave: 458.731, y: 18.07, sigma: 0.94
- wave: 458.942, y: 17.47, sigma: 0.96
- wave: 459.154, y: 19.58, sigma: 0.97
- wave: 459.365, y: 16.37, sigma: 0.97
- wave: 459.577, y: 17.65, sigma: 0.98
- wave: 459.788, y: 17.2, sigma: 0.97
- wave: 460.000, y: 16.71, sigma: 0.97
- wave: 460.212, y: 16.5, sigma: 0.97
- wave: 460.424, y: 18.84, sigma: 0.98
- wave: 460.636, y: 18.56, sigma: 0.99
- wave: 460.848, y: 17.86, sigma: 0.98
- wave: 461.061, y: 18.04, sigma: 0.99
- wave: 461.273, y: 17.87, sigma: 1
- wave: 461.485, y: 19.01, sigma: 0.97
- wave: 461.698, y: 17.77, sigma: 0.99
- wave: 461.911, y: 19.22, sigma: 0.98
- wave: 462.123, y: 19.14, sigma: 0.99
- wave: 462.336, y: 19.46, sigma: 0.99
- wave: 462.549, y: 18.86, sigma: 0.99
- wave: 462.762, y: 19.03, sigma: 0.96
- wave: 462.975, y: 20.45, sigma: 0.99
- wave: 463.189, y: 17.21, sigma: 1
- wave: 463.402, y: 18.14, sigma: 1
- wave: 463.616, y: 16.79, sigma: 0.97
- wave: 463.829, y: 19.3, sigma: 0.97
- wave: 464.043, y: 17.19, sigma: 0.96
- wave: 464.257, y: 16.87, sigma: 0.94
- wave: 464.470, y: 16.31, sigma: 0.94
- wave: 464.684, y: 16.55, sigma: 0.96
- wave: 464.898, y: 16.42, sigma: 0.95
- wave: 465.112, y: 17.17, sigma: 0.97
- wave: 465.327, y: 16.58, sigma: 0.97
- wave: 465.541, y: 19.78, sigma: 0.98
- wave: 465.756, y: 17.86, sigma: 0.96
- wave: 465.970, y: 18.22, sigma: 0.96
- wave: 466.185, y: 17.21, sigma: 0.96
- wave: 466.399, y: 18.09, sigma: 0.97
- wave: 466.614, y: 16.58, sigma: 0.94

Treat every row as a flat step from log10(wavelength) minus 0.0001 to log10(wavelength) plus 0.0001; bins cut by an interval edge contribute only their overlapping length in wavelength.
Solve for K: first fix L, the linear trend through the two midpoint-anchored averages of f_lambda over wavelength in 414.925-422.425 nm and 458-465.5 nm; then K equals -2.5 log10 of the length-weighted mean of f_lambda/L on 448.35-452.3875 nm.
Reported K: -0.08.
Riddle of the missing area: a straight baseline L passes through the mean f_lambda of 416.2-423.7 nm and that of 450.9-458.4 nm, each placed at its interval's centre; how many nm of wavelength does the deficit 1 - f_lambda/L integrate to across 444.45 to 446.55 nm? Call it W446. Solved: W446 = 0.05 nm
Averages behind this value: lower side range 11.5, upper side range 17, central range 15.1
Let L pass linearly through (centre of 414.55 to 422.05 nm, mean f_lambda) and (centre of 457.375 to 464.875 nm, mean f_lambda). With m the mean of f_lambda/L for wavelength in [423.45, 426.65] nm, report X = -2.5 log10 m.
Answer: 0.02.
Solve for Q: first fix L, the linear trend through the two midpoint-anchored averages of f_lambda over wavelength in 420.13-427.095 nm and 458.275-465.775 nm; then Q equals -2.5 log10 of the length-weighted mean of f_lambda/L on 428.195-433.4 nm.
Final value 0.14 mag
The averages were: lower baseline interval 11.9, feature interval 11.4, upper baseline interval 17.8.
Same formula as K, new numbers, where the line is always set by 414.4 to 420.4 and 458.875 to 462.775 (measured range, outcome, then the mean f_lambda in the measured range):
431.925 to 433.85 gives 0.05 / 13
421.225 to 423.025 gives 0.06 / 11.2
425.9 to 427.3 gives 0.08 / 11.7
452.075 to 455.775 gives 0.04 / 16.4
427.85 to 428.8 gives 0.13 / 11.4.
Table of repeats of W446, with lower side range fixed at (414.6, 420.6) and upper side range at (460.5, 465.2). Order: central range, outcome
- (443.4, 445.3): -0.074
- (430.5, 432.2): 0.225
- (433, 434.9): 0.088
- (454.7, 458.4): -0.051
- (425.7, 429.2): 0.383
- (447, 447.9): -0.040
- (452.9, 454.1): 0.084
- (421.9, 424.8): 0.040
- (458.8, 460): -0.003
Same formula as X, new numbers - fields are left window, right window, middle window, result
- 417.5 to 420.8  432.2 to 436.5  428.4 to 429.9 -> 0.16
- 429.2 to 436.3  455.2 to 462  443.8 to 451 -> -0.06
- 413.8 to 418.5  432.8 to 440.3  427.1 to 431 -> 0.22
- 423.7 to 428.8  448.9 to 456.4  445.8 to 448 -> 0.01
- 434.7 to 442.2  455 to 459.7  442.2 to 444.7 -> -0.08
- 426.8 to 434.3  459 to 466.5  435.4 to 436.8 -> -0.13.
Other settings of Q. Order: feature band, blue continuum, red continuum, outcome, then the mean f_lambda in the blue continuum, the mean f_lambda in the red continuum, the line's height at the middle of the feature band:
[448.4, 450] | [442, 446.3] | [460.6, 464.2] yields -0.03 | 15.5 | 18.4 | 16.3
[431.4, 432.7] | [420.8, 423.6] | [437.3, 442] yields -0.06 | 11.4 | 13.5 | 12.6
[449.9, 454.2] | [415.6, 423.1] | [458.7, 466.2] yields -0.03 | 11.5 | 17.9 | 16.4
